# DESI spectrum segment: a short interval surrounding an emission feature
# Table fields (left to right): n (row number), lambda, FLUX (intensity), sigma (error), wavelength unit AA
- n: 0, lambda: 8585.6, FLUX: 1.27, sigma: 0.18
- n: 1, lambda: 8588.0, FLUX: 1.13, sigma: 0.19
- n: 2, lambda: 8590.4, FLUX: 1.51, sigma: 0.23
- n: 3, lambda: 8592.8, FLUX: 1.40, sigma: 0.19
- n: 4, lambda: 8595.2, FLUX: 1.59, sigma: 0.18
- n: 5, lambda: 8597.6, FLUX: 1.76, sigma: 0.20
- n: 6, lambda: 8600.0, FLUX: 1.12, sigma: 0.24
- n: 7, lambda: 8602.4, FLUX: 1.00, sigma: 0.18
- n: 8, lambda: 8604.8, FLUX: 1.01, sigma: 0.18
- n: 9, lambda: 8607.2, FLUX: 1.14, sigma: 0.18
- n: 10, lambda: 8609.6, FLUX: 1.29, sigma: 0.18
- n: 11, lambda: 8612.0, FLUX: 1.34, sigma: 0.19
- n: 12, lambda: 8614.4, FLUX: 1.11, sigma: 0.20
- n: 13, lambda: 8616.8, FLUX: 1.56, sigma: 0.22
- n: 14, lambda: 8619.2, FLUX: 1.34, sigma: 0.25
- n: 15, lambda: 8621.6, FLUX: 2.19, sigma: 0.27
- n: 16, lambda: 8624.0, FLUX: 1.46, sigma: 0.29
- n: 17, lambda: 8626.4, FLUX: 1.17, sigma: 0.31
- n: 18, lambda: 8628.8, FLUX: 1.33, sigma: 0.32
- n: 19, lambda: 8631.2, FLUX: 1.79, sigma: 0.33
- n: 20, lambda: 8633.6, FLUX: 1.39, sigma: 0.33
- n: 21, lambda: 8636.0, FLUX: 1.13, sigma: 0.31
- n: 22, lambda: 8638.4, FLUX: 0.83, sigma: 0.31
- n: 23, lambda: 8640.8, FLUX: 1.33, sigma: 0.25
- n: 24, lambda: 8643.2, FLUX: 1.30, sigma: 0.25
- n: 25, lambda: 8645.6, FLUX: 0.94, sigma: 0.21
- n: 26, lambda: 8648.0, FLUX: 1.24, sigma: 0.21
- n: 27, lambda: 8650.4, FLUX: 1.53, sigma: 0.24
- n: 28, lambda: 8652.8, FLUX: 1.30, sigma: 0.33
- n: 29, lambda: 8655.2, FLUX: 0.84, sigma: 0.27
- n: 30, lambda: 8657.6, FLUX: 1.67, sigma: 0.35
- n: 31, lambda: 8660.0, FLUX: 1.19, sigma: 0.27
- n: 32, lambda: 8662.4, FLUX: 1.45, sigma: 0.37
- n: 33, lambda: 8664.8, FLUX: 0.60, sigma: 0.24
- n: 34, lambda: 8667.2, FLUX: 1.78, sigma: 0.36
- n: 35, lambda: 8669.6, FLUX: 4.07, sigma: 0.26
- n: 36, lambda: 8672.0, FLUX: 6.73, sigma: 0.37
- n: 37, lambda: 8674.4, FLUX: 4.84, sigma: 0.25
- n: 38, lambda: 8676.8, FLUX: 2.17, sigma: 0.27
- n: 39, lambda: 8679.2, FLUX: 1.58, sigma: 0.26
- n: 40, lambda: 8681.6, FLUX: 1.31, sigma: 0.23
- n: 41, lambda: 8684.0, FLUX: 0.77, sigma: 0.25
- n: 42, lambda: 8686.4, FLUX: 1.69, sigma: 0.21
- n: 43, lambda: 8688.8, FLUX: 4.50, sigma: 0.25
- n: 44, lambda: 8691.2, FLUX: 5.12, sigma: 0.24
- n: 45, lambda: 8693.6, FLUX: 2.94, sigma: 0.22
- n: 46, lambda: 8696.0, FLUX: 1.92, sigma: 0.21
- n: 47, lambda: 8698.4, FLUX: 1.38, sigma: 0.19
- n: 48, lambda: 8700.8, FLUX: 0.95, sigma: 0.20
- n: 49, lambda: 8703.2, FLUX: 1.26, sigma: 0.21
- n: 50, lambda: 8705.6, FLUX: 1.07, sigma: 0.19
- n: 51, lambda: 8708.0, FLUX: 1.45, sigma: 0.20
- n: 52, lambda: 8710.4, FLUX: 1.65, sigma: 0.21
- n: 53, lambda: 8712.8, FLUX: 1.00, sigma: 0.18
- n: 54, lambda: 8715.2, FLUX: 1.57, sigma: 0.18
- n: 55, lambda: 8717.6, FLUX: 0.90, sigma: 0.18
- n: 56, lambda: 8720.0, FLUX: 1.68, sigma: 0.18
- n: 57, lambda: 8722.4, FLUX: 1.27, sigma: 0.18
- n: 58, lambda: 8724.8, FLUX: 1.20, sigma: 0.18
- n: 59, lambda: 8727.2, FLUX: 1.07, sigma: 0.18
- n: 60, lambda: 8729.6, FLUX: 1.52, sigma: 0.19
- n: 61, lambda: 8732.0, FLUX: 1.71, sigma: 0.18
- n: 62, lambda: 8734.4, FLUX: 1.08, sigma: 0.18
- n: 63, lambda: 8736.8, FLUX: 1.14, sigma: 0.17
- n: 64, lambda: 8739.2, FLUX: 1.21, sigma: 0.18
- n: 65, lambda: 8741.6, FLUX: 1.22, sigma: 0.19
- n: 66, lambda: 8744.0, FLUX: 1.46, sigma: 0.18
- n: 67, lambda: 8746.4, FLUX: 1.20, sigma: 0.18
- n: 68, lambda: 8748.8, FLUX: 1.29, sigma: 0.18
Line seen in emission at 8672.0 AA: [S II]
